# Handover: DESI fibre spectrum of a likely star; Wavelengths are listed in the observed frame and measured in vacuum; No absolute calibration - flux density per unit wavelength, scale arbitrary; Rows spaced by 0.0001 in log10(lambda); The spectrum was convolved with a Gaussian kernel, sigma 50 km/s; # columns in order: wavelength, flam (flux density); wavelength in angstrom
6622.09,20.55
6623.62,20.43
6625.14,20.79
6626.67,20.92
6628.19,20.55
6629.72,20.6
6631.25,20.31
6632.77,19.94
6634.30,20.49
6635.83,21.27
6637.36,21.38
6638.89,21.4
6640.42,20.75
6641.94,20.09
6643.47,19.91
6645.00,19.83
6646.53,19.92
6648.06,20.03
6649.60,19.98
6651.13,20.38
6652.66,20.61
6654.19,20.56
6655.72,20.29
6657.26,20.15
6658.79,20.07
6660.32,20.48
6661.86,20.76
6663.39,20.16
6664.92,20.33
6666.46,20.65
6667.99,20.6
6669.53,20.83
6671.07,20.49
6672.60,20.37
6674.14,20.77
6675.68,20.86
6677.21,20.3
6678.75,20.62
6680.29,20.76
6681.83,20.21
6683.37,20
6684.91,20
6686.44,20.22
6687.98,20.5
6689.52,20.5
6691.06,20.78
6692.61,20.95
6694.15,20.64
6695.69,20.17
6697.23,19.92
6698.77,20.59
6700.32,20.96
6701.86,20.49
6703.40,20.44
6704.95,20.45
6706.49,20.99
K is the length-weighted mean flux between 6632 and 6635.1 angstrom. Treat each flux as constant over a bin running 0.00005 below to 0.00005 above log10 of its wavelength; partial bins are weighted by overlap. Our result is 20.2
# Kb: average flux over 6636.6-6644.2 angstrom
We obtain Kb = 20.7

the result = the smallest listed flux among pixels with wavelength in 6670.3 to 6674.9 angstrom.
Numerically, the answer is 20.37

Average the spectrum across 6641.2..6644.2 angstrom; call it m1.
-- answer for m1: 20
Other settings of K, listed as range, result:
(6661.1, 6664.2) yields 20.5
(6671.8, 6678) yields 20.6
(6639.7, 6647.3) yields 20.1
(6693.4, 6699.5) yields 20.3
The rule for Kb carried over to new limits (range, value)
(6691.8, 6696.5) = 20.6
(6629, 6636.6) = 20.5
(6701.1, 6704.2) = 20.4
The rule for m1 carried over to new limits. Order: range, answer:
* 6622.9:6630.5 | 20.7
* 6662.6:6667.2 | 20.4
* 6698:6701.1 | 20.8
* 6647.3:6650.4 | 20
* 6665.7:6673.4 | 20.6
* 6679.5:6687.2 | 20.2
